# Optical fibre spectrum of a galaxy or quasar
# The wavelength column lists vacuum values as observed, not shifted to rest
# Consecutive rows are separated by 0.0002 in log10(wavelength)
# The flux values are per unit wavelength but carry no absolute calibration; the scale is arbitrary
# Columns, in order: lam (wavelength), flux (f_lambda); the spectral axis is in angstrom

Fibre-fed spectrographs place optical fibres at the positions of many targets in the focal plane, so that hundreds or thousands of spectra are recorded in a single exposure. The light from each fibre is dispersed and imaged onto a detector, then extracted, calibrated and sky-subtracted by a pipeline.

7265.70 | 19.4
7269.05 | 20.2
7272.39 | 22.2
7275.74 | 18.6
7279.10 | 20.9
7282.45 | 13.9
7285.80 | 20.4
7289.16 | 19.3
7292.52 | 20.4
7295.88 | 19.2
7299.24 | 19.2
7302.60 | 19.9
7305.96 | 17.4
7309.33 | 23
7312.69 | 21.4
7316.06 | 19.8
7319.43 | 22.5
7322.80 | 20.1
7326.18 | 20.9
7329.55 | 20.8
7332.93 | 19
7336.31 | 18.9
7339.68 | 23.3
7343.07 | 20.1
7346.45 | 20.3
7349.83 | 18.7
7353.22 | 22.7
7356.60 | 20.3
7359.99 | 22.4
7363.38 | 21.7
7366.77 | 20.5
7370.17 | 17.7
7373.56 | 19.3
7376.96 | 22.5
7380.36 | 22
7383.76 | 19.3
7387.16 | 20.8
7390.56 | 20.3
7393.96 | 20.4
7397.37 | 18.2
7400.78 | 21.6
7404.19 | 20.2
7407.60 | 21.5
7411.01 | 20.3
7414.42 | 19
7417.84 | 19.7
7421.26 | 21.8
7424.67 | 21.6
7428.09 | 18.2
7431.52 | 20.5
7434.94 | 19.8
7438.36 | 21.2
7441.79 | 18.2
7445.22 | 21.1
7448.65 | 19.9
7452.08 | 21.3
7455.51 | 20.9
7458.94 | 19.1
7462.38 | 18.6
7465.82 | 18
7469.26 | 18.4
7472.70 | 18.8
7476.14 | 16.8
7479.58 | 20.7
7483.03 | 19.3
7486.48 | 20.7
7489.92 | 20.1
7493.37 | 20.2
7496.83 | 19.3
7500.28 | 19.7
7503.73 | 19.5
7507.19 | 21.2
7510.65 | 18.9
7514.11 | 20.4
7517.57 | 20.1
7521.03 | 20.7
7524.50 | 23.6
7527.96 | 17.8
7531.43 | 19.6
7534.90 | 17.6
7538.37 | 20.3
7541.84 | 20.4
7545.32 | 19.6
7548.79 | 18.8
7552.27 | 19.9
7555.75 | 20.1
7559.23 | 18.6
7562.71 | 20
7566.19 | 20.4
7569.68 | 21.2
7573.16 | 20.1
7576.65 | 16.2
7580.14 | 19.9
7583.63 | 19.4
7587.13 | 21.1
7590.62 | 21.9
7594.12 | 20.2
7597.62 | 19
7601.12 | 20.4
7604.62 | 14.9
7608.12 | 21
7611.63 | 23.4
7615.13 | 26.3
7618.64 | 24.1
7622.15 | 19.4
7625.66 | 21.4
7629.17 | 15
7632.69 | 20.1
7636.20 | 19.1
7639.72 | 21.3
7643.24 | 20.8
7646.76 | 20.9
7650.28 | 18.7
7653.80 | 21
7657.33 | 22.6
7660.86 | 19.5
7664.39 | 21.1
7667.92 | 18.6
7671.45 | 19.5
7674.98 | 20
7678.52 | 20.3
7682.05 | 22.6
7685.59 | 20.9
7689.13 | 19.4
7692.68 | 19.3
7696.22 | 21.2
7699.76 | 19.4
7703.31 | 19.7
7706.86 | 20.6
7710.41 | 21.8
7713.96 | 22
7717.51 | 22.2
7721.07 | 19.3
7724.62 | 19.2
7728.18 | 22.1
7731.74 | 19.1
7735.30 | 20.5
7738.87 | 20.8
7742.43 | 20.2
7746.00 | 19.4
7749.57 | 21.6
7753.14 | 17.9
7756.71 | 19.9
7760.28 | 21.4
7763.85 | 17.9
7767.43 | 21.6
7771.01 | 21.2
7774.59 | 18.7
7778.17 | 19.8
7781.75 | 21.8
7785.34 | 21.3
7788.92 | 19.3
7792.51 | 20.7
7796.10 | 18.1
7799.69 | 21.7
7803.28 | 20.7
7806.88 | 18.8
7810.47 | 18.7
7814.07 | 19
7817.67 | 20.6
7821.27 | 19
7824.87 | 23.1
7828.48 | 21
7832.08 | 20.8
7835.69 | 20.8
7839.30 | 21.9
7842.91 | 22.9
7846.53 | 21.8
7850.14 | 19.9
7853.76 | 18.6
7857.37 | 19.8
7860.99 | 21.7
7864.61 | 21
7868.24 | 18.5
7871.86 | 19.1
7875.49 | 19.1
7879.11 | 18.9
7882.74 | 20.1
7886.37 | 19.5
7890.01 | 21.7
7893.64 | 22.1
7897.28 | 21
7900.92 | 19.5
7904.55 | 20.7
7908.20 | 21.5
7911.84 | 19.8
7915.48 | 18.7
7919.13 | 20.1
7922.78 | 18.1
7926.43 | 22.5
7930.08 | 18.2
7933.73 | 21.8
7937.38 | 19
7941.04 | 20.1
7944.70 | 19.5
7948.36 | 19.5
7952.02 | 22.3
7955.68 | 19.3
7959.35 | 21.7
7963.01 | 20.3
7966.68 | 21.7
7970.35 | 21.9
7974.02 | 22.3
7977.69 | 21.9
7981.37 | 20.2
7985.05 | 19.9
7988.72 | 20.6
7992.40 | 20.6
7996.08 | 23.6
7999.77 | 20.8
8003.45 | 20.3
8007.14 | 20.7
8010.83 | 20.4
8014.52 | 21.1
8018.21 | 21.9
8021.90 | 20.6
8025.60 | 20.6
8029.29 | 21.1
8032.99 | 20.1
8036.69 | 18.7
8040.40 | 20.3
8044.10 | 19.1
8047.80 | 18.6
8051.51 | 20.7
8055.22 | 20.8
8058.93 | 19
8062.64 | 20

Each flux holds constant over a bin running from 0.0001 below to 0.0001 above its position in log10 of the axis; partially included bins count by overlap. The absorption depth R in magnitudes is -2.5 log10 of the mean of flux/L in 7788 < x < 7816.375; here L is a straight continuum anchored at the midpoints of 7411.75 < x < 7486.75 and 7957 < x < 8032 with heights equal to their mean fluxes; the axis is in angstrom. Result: 0.05 mag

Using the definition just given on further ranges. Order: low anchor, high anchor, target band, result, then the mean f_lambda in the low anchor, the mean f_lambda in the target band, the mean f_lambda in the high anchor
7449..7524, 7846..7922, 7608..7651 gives -0.06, 19.7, 20.9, 20.1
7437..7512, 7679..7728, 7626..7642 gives 0.06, 19.6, 19.2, 20.6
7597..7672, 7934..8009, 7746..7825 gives 0.03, 20.4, 20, 20.8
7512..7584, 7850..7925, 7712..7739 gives -0.04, 19.8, 20.6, 20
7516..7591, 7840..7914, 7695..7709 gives -0.01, 19.8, 20.2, 20.4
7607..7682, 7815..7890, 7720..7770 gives 0.03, 20.7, 20.1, 20.4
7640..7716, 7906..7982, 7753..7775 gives 0.03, 20.5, 20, 20.5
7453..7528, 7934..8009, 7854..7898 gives 0.03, 19.7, 20.1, 20.8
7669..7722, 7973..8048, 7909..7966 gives 0.03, 20.5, 20.1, 20.7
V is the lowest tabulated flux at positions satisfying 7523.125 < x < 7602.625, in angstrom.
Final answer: 16.2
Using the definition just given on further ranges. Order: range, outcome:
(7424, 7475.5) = 18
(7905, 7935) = 18.1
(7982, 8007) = 19.9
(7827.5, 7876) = 18.5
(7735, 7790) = 17.9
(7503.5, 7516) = 18.9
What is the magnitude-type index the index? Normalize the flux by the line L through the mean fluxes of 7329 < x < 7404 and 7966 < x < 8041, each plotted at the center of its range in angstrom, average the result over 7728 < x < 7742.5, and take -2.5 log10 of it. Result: 0.02 mag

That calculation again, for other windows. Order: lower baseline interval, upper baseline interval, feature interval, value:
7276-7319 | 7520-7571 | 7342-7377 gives -0.04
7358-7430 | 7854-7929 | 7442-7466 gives 0.03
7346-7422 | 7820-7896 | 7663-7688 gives 0.01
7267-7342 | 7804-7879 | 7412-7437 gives 0.00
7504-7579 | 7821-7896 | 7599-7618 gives -0.07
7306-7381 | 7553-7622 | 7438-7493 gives 0.06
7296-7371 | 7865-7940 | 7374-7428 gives 0.00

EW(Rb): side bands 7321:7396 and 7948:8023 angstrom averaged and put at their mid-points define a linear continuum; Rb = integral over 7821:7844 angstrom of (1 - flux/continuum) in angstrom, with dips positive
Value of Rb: -0.6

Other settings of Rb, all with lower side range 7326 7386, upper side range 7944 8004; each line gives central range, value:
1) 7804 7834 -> 1.1 angstrom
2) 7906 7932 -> 1.4 angstrom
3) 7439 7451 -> 0.4 angstrom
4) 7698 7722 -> 0.1 angstrom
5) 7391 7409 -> 0.2 angstrom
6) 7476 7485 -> 0.6 angstrom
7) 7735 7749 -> 0.4 angstrom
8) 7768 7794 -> 0.5 angstrom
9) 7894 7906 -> 0.2 angstrom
